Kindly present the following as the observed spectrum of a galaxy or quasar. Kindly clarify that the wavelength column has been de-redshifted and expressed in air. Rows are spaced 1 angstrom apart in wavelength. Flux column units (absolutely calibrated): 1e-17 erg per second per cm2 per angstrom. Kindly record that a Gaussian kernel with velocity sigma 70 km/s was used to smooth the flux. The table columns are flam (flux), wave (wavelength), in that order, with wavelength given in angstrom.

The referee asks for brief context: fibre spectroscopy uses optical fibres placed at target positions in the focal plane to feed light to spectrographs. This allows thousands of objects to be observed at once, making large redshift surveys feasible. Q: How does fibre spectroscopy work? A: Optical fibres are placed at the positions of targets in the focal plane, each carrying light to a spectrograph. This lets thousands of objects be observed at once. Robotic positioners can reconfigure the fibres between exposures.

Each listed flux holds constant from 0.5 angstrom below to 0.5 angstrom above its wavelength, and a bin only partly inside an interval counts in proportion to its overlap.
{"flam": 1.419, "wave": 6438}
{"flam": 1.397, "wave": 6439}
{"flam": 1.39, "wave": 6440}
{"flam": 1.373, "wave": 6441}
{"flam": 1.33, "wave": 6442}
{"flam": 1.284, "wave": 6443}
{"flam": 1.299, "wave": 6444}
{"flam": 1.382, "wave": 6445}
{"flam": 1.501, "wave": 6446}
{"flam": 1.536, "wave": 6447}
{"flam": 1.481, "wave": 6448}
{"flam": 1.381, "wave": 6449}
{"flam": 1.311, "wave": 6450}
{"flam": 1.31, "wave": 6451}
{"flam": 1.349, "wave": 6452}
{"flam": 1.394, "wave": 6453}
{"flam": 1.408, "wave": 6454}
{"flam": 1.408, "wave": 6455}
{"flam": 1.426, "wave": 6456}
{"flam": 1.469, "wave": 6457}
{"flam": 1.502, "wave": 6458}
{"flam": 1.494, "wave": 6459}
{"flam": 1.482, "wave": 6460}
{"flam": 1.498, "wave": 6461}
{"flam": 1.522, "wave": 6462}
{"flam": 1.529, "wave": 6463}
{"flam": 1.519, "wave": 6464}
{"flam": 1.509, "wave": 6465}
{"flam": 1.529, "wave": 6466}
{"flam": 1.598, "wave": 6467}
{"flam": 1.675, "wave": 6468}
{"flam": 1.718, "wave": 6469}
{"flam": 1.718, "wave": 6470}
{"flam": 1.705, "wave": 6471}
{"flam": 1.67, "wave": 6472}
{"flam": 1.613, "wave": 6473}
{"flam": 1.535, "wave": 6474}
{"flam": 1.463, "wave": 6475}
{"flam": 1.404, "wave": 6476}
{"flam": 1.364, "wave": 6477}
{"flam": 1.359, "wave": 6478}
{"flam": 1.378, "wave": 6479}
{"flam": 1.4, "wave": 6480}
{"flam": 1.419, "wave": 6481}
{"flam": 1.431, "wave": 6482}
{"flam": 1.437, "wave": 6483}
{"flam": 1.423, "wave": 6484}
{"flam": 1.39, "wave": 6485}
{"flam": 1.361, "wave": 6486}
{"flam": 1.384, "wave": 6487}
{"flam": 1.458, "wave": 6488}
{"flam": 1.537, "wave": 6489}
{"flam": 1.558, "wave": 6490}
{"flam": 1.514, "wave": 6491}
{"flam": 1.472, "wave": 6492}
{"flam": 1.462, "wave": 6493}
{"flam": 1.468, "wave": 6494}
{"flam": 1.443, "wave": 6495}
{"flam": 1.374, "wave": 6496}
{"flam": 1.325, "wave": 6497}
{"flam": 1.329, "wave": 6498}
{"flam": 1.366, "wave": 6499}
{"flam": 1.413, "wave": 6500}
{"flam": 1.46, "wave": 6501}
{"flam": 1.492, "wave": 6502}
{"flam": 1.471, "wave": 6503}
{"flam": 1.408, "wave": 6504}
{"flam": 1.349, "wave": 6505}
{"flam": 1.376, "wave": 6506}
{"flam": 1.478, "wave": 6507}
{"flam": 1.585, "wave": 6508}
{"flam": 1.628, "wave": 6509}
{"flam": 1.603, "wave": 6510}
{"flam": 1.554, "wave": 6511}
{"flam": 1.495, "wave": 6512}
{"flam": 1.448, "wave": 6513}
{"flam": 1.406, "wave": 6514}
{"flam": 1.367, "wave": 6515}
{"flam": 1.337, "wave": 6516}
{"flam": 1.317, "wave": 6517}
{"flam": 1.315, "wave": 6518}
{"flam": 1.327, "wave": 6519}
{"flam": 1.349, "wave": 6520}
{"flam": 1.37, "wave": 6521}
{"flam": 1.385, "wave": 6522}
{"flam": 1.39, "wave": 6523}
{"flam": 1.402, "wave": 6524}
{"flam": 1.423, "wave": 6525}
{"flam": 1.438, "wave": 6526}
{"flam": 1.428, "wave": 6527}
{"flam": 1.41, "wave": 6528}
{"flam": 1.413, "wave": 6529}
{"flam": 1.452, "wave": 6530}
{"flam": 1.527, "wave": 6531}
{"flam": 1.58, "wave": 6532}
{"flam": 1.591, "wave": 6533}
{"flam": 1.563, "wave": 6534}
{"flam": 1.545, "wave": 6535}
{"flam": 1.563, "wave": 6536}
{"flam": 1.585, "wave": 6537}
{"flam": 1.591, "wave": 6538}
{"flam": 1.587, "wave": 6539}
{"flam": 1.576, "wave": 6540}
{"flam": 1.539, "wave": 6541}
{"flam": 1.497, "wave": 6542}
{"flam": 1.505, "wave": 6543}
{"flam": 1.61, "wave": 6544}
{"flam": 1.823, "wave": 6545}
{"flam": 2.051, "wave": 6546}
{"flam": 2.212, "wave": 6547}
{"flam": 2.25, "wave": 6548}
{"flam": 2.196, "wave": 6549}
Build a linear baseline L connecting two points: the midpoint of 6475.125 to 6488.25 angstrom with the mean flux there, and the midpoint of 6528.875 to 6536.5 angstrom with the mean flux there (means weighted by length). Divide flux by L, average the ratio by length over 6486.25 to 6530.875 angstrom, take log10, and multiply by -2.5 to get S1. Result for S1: 0.03 mag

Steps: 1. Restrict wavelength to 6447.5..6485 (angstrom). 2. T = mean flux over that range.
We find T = 1.48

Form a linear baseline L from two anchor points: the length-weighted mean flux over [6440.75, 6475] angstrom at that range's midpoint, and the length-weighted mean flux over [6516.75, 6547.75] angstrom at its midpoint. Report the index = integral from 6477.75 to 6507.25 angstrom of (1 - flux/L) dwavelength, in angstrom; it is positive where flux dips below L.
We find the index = 1.6 angstrom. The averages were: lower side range 1.48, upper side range 1.54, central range 1.42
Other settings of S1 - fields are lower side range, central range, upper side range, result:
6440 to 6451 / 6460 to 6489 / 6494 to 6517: -0.07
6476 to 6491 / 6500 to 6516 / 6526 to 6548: 0.03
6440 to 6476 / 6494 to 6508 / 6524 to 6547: 0.09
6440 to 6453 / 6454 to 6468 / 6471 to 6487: -0.07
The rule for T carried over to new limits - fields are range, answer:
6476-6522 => 1.43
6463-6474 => 1.62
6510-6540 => 1.46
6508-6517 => 1.48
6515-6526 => 1.37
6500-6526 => 1.43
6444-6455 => 1.4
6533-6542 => 1.57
